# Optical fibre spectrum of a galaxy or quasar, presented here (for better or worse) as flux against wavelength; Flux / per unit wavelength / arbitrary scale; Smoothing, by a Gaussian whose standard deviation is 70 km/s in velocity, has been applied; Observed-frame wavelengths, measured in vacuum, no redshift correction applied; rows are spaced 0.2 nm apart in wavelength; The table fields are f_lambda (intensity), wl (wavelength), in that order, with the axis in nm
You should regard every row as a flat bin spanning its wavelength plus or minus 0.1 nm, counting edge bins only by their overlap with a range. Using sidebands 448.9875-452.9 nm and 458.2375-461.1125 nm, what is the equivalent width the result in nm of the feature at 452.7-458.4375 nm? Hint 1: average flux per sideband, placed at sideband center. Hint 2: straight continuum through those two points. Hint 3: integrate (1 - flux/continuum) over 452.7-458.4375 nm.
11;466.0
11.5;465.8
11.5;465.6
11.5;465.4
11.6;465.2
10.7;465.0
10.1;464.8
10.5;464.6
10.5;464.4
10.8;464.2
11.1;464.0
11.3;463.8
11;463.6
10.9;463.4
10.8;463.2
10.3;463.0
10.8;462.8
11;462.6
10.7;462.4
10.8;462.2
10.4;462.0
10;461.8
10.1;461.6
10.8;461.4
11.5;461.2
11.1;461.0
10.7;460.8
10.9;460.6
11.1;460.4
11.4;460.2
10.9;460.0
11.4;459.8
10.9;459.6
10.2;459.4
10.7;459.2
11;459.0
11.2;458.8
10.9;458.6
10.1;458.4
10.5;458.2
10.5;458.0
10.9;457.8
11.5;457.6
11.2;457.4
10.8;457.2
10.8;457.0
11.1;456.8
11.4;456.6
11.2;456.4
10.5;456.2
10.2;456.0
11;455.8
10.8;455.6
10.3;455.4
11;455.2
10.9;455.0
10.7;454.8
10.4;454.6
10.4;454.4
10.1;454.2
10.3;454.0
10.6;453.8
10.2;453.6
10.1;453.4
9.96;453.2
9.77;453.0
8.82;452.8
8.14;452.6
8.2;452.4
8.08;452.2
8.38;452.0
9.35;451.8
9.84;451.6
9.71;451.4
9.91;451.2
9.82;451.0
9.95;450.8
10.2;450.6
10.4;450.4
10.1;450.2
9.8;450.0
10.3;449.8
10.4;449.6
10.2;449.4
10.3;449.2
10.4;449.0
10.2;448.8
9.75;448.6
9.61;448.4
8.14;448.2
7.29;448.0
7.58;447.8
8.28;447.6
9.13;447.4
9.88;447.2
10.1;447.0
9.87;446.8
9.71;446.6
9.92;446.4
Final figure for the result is -0.15 nm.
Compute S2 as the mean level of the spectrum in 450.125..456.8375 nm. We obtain 10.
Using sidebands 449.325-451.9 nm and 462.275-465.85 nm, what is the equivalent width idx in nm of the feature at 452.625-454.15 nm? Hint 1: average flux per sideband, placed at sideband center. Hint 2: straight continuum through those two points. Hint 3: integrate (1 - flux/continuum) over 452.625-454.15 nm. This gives 0.05 nm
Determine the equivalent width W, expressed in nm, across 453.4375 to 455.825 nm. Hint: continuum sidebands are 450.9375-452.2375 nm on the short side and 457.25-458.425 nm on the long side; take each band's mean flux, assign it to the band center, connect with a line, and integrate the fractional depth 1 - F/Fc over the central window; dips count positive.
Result -0.11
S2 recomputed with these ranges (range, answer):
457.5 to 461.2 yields 10.9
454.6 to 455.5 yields 10.7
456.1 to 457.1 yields 11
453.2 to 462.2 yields 10.7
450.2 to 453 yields 9.34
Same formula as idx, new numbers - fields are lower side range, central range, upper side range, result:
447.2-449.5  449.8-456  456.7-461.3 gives 0.01 nm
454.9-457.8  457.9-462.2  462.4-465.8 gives 0.05 nm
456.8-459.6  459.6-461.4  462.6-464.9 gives -0.05 nm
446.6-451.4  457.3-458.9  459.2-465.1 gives -0.06 nm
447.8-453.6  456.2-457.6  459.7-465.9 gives -0.12 nm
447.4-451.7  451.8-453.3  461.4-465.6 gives 0.16 nm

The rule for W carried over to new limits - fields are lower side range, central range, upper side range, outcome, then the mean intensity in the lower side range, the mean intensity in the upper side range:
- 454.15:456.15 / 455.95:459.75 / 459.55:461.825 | -0.029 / 10.6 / 10.9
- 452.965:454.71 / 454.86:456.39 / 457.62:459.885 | -0.041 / 10.2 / 10.8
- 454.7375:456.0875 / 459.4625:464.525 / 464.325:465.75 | 0.012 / 10.7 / 10.9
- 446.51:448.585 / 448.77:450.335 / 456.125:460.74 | -0.147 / 8.99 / 10.9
